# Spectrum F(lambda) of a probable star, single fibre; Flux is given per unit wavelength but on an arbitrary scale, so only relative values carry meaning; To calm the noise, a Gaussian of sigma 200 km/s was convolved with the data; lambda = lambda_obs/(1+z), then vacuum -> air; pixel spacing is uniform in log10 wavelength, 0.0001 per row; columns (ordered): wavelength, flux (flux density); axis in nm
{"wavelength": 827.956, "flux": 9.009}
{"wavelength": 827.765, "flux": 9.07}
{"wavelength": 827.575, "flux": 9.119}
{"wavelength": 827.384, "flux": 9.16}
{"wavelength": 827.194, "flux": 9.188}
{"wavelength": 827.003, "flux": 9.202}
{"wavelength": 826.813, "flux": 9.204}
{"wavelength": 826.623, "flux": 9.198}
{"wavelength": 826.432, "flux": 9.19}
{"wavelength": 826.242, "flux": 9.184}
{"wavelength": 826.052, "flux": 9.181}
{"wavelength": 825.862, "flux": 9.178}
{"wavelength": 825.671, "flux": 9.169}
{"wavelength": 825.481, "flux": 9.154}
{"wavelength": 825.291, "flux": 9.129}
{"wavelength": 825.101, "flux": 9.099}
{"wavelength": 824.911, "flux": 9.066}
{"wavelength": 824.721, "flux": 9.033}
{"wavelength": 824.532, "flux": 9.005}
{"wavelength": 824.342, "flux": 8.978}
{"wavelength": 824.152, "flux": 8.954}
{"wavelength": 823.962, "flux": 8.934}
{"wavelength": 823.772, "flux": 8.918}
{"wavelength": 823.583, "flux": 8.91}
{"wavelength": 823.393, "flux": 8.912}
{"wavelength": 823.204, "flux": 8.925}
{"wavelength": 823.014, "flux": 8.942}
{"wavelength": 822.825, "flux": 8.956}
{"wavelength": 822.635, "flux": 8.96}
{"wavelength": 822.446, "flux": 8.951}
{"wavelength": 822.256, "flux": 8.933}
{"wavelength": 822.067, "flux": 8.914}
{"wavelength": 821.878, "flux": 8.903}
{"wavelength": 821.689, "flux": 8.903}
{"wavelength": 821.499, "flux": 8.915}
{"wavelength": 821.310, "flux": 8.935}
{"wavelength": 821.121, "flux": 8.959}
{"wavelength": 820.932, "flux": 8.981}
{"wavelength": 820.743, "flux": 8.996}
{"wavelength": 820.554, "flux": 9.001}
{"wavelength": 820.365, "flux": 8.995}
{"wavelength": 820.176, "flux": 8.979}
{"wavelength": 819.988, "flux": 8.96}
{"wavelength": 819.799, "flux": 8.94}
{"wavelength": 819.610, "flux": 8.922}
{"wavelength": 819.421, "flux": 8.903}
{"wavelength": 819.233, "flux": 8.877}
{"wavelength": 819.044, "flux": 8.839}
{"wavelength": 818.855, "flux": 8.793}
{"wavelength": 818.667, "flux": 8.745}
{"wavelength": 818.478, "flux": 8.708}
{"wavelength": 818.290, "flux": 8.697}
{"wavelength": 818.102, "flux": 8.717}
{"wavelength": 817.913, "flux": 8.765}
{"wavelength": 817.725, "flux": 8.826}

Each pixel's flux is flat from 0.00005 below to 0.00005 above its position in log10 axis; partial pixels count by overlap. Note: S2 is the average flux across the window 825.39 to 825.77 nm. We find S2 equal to 9.14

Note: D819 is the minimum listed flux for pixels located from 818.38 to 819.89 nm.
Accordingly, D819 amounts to 8.708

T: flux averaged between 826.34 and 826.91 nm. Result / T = 9.2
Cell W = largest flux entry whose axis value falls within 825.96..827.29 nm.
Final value 9.204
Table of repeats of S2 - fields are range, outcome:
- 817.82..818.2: 8.73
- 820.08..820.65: 9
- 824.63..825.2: 9.06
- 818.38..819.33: 8.8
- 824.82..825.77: 9.12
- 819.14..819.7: 8.91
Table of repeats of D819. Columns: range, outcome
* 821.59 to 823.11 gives 8.903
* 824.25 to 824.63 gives 8.978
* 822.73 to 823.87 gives 8.91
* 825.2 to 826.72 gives 9.129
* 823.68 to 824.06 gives 8.918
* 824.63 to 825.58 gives 9.033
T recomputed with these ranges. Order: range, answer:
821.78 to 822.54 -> 8.93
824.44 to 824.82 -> 9.04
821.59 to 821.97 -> 8.89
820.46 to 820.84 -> 9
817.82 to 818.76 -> 8.72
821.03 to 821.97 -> 8.92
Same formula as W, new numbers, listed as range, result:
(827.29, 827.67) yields 9.16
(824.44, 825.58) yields 9.154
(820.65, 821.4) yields 8.996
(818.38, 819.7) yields 8.922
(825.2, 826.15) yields 9.181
